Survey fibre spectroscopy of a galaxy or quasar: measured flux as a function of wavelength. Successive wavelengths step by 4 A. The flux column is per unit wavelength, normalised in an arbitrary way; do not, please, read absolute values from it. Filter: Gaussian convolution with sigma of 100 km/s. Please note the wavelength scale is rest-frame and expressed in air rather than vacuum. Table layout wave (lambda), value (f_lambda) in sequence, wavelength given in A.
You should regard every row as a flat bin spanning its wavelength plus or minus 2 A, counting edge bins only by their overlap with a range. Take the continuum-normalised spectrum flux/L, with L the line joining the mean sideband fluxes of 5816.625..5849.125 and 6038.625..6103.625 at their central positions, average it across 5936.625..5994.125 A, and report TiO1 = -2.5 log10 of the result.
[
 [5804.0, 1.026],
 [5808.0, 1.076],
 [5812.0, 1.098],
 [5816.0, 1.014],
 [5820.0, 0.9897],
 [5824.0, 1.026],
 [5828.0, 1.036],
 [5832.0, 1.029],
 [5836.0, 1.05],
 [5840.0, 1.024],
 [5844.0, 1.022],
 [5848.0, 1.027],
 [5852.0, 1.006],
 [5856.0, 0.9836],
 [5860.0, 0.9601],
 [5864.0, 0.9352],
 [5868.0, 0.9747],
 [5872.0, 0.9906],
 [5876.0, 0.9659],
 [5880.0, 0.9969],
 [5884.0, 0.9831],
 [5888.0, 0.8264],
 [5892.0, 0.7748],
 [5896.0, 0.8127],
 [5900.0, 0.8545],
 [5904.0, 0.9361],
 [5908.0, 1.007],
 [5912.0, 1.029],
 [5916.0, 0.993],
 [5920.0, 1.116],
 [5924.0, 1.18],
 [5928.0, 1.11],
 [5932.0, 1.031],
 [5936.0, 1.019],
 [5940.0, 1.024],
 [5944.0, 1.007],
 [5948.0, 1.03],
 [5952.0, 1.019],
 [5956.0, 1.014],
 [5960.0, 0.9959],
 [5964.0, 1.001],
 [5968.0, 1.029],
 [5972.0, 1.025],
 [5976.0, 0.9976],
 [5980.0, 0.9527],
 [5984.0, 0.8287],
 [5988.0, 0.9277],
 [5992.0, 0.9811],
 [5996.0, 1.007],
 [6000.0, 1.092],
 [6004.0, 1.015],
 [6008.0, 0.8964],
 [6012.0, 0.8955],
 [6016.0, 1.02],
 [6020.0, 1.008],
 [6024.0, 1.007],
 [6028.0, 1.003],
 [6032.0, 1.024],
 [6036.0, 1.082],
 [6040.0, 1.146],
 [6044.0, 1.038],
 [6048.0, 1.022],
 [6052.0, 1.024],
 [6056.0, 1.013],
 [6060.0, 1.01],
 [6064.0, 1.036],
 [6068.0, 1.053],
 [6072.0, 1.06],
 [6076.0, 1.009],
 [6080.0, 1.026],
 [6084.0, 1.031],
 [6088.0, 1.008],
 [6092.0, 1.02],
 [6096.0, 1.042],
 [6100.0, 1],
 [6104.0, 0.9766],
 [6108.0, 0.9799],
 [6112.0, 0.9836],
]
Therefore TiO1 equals 0.04 mag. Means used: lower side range 1.02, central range 0.989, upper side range 1.03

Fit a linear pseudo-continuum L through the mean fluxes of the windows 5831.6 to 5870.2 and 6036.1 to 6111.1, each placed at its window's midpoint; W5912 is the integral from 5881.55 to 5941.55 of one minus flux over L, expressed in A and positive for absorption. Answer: 1.7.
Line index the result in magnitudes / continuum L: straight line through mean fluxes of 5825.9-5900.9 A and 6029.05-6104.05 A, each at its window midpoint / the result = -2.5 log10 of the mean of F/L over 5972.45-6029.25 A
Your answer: 0.04 mag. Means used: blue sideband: 0.962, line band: 0.975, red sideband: 1.03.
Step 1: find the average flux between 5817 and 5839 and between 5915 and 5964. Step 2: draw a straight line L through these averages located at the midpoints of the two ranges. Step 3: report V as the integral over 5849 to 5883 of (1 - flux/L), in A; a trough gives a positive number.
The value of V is 1.8 A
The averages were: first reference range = 1.03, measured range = 0.978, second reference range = 1.04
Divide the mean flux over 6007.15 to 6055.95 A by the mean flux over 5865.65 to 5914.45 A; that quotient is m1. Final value 1.09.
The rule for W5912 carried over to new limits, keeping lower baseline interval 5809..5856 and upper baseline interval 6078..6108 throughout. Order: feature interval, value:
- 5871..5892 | 1.87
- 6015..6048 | -0.79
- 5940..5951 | 0.02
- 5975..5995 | 1.59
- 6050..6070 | -0.25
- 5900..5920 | 0.65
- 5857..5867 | 0.71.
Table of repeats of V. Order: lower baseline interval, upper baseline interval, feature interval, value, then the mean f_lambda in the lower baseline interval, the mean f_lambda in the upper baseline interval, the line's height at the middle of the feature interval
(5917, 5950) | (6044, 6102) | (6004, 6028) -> 1.57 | 1.06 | 1.03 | 1.04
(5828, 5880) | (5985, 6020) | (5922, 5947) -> -1.87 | 0.999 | 0.977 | 0.987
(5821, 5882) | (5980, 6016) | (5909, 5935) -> -2.40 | 1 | 0.959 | 0.981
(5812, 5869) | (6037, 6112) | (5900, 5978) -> -0.65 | 1.01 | 1.03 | 1.02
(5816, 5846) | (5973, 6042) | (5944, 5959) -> -0.21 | 1.02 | 0.994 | 1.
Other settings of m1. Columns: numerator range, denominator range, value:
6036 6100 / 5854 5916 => 1.11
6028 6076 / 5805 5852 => 1.01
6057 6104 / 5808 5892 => 1.03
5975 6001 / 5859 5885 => 0.99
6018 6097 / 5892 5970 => 1.03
